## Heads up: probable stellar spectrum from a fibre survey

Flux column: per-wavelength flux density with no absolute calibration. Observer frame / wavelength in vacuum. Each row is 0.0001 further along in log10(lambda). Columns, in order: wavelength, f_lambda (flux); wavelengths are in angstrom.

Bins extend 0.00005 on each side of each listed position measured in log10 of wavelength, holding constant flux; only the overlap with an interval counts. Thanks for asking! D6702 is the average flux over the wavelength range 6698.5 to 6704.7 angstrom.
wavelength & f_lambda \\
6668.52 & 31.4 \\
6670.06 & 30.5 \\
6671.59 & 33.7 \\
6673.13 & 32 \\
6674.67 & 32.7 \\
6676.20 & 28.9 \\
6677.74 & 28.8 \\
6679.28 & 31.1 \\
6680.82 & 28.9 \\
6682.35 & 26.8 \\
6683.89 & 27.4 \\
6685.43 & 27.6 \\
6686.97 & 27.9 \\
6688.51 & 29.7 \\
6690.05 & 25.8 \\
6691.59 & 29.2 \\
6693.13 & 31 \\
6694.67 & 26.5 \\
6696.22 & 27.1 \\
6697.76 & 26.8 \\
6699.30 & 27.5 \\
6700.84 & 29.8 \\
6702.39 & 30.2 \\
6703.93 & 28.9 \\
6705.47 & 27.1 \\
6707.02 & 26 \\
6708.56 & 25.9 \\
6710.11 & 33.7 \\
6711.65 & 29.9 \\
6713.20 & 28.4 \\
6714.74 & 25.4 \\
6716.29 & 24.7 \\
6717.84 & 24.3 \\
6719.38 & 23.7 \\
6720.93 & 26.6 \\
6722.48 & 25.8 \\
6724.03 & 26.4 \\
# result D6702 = 29.1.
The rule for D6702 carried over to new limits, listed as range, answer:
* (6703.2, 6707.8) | 27.3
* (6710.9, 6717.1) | 27.1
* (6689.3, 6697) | 27.9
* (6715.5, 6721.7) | 24.8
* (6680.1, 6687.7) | 27.7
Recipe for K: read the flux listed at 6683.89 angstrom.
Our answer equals 27.4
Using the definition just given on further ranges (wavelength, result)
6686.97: 27.9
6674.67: 32.7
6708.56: 25.9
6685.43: 27.6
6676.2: 28.9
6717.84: 24.3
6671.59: 33.7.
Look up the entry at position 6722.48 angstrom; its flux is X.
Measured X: 25.8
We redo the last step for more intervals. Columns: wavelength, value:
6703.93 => 28.9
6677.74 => 28.8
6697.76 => 26.8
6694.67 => 26.5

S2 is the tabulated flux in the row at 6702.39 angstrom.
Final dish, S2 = 30.2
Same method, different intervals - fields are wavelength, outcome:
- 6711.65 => 29.9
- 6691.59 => 29.2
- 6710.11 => 33.7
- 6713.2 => 28.4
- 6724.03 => 26.4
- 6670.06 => 30.5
